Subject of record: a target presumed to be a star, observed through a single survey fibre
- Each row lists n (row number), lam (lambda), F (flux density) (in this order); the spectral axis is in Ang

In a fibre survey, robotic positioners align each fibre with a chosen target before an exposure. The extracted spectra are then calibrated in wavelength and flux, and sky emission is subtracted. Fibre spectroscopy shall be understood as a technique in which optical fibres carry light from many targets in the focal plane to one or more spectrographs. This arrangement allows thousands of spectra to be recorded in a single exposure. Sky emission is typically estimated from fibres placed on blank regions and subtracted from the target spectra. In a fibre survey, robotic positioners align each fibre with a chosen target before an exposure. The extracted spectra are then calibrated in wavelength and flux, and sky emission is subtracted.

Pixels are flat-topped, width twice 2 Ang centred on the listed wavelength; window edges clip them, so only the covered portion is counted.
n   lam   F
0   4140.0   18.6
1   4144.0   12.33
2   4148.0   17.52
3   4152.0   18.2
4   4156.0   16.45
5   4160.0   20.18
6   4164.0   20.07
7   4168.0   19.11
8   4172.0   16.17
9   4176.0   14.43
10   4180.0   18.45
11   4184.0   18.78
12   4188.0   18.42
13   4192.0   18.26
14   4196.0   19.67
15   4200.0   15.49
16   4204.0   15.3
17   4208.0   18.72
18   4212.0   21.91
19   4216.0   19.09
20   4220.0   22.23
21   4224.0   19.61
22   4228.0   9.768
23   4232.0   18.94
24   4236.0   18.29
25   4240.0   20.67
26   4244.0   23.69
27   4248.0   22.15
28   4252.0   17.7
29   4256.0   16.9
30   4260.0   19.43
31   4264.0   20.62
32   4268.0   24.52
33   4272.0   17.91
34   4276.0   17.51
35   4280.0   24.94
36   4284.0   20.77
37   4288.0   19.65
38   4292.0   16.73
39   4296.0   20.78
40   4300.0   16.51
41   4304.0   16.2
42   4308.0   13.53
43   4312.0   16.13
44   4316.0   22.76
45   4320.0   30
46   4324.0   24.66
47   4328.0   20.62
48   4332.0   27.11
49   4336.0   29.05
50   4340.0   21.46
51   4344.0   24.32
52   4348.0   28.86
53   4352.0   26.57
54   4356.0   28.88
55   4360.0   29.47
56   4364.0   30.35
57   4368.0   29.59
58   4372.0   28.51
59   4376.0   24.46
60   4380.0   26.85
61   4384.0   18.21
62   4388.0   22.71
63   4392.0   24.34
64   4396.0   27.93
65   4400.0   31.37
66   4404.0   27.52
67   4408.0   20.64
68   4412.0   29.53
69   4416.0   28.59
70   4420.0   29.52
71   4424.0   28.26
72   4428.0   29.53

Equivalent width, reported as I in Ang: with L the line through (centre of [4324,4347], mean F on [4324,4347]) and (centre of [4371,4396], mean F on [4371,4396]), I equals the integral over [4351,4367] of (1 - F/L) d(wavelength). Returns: -2.9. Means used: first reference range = 24.7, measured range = 29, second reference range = 24.3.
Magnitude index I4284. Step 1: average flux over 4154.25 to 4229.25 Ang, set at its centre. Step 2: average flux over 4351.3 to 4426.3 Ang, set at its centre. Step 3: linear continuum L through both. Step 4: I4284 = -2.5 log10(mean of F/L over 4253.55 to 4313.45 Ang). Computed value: 0.18 mag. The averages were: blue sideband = 18.1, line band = 18.8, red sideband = 27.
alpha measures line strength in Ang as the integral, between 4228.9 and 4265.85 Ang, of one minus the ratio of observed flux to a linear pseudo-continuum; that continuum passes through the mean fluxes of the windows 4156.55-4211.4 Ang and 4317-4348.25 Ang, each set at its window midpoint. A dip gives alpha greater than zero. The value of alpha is 2.9 Ang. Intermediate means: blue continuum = 18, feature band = 19.5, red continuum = 25.5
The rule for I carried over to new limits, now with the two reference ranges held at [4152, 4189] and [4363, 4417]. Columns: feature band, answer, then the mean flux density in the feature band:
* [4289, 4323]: 5.8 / 19.3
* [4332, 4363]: -2.9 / 27.1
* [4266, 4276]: 0.6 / 20.5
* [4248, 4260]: 1.5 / 18.5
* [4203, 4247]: 2.2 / 19.1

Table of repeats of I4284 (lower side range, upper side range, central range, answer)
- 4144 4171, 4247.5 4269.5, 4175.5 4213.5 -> 0.043 mag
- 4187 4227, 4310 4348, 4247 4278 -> 0.090 mag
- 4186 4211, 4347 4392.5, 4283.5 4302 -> 0.205 mag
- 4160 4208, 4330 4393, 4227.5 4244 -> 0.109 mag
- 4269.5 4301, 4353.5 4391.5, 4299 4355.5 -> 0.002 mag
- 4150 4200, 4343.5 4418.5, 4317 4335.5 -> -0.053 mag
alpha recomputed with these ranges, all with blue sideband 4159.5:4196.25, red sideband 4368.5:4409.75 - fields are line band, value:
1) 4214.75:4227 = 0.1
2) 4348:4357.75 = -1.5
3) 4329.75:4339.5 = -1.4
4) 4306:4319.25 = 2.4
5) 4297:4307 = 2.6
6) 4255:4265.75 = 1.0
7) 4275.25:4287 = 0.2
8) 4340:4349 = -0.5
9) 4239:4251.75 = -0.7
